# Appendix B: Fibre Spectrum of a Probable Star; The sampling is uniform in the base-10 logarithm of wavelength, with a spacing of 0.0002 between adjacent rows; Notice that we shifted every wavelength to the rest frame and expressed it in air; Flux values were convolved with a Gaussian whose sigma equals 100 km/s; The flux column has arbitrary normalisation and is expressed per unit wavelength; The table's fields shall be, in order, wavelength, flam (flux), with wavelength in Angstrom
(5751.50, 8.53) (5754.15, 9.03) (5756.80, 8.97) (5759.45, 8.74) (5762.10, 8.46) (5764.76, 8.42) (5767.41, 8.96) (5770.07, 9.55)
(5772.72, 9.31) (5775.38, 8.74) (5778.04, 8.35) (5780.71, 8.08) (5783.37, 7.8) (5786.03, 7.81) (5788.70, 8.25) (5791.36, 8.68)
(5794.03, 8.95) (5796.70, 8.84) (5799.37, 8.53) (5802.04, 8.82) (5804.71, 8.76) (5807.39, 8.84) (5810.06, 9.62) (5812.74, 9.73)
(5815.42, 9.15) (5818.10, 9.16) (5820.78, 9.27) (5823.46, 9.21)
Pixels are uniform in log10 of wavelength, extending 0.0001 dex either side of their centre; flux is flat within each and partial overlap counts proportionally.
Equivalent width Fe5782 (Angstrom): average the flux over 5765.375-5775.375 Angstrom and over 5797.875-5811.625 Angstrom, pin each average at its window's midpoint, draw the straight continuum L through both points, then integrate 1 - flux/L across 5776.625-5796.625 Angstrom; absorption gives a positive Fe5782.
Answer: 1.6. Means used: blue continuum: 9.15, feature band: 8.31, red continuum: 8.93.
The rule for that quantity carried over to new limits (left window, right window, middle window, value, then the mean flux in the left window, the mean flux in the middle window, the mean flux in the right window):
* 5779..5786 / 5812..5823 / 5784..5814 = -0.7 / 7.94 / 8.78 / 9.29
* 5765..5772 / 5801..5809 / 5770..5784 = 0.7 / 9.14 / 8.6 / 8.84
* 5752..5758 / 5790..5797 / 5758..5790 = 1.2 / 8.94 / 8.54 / 8.82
